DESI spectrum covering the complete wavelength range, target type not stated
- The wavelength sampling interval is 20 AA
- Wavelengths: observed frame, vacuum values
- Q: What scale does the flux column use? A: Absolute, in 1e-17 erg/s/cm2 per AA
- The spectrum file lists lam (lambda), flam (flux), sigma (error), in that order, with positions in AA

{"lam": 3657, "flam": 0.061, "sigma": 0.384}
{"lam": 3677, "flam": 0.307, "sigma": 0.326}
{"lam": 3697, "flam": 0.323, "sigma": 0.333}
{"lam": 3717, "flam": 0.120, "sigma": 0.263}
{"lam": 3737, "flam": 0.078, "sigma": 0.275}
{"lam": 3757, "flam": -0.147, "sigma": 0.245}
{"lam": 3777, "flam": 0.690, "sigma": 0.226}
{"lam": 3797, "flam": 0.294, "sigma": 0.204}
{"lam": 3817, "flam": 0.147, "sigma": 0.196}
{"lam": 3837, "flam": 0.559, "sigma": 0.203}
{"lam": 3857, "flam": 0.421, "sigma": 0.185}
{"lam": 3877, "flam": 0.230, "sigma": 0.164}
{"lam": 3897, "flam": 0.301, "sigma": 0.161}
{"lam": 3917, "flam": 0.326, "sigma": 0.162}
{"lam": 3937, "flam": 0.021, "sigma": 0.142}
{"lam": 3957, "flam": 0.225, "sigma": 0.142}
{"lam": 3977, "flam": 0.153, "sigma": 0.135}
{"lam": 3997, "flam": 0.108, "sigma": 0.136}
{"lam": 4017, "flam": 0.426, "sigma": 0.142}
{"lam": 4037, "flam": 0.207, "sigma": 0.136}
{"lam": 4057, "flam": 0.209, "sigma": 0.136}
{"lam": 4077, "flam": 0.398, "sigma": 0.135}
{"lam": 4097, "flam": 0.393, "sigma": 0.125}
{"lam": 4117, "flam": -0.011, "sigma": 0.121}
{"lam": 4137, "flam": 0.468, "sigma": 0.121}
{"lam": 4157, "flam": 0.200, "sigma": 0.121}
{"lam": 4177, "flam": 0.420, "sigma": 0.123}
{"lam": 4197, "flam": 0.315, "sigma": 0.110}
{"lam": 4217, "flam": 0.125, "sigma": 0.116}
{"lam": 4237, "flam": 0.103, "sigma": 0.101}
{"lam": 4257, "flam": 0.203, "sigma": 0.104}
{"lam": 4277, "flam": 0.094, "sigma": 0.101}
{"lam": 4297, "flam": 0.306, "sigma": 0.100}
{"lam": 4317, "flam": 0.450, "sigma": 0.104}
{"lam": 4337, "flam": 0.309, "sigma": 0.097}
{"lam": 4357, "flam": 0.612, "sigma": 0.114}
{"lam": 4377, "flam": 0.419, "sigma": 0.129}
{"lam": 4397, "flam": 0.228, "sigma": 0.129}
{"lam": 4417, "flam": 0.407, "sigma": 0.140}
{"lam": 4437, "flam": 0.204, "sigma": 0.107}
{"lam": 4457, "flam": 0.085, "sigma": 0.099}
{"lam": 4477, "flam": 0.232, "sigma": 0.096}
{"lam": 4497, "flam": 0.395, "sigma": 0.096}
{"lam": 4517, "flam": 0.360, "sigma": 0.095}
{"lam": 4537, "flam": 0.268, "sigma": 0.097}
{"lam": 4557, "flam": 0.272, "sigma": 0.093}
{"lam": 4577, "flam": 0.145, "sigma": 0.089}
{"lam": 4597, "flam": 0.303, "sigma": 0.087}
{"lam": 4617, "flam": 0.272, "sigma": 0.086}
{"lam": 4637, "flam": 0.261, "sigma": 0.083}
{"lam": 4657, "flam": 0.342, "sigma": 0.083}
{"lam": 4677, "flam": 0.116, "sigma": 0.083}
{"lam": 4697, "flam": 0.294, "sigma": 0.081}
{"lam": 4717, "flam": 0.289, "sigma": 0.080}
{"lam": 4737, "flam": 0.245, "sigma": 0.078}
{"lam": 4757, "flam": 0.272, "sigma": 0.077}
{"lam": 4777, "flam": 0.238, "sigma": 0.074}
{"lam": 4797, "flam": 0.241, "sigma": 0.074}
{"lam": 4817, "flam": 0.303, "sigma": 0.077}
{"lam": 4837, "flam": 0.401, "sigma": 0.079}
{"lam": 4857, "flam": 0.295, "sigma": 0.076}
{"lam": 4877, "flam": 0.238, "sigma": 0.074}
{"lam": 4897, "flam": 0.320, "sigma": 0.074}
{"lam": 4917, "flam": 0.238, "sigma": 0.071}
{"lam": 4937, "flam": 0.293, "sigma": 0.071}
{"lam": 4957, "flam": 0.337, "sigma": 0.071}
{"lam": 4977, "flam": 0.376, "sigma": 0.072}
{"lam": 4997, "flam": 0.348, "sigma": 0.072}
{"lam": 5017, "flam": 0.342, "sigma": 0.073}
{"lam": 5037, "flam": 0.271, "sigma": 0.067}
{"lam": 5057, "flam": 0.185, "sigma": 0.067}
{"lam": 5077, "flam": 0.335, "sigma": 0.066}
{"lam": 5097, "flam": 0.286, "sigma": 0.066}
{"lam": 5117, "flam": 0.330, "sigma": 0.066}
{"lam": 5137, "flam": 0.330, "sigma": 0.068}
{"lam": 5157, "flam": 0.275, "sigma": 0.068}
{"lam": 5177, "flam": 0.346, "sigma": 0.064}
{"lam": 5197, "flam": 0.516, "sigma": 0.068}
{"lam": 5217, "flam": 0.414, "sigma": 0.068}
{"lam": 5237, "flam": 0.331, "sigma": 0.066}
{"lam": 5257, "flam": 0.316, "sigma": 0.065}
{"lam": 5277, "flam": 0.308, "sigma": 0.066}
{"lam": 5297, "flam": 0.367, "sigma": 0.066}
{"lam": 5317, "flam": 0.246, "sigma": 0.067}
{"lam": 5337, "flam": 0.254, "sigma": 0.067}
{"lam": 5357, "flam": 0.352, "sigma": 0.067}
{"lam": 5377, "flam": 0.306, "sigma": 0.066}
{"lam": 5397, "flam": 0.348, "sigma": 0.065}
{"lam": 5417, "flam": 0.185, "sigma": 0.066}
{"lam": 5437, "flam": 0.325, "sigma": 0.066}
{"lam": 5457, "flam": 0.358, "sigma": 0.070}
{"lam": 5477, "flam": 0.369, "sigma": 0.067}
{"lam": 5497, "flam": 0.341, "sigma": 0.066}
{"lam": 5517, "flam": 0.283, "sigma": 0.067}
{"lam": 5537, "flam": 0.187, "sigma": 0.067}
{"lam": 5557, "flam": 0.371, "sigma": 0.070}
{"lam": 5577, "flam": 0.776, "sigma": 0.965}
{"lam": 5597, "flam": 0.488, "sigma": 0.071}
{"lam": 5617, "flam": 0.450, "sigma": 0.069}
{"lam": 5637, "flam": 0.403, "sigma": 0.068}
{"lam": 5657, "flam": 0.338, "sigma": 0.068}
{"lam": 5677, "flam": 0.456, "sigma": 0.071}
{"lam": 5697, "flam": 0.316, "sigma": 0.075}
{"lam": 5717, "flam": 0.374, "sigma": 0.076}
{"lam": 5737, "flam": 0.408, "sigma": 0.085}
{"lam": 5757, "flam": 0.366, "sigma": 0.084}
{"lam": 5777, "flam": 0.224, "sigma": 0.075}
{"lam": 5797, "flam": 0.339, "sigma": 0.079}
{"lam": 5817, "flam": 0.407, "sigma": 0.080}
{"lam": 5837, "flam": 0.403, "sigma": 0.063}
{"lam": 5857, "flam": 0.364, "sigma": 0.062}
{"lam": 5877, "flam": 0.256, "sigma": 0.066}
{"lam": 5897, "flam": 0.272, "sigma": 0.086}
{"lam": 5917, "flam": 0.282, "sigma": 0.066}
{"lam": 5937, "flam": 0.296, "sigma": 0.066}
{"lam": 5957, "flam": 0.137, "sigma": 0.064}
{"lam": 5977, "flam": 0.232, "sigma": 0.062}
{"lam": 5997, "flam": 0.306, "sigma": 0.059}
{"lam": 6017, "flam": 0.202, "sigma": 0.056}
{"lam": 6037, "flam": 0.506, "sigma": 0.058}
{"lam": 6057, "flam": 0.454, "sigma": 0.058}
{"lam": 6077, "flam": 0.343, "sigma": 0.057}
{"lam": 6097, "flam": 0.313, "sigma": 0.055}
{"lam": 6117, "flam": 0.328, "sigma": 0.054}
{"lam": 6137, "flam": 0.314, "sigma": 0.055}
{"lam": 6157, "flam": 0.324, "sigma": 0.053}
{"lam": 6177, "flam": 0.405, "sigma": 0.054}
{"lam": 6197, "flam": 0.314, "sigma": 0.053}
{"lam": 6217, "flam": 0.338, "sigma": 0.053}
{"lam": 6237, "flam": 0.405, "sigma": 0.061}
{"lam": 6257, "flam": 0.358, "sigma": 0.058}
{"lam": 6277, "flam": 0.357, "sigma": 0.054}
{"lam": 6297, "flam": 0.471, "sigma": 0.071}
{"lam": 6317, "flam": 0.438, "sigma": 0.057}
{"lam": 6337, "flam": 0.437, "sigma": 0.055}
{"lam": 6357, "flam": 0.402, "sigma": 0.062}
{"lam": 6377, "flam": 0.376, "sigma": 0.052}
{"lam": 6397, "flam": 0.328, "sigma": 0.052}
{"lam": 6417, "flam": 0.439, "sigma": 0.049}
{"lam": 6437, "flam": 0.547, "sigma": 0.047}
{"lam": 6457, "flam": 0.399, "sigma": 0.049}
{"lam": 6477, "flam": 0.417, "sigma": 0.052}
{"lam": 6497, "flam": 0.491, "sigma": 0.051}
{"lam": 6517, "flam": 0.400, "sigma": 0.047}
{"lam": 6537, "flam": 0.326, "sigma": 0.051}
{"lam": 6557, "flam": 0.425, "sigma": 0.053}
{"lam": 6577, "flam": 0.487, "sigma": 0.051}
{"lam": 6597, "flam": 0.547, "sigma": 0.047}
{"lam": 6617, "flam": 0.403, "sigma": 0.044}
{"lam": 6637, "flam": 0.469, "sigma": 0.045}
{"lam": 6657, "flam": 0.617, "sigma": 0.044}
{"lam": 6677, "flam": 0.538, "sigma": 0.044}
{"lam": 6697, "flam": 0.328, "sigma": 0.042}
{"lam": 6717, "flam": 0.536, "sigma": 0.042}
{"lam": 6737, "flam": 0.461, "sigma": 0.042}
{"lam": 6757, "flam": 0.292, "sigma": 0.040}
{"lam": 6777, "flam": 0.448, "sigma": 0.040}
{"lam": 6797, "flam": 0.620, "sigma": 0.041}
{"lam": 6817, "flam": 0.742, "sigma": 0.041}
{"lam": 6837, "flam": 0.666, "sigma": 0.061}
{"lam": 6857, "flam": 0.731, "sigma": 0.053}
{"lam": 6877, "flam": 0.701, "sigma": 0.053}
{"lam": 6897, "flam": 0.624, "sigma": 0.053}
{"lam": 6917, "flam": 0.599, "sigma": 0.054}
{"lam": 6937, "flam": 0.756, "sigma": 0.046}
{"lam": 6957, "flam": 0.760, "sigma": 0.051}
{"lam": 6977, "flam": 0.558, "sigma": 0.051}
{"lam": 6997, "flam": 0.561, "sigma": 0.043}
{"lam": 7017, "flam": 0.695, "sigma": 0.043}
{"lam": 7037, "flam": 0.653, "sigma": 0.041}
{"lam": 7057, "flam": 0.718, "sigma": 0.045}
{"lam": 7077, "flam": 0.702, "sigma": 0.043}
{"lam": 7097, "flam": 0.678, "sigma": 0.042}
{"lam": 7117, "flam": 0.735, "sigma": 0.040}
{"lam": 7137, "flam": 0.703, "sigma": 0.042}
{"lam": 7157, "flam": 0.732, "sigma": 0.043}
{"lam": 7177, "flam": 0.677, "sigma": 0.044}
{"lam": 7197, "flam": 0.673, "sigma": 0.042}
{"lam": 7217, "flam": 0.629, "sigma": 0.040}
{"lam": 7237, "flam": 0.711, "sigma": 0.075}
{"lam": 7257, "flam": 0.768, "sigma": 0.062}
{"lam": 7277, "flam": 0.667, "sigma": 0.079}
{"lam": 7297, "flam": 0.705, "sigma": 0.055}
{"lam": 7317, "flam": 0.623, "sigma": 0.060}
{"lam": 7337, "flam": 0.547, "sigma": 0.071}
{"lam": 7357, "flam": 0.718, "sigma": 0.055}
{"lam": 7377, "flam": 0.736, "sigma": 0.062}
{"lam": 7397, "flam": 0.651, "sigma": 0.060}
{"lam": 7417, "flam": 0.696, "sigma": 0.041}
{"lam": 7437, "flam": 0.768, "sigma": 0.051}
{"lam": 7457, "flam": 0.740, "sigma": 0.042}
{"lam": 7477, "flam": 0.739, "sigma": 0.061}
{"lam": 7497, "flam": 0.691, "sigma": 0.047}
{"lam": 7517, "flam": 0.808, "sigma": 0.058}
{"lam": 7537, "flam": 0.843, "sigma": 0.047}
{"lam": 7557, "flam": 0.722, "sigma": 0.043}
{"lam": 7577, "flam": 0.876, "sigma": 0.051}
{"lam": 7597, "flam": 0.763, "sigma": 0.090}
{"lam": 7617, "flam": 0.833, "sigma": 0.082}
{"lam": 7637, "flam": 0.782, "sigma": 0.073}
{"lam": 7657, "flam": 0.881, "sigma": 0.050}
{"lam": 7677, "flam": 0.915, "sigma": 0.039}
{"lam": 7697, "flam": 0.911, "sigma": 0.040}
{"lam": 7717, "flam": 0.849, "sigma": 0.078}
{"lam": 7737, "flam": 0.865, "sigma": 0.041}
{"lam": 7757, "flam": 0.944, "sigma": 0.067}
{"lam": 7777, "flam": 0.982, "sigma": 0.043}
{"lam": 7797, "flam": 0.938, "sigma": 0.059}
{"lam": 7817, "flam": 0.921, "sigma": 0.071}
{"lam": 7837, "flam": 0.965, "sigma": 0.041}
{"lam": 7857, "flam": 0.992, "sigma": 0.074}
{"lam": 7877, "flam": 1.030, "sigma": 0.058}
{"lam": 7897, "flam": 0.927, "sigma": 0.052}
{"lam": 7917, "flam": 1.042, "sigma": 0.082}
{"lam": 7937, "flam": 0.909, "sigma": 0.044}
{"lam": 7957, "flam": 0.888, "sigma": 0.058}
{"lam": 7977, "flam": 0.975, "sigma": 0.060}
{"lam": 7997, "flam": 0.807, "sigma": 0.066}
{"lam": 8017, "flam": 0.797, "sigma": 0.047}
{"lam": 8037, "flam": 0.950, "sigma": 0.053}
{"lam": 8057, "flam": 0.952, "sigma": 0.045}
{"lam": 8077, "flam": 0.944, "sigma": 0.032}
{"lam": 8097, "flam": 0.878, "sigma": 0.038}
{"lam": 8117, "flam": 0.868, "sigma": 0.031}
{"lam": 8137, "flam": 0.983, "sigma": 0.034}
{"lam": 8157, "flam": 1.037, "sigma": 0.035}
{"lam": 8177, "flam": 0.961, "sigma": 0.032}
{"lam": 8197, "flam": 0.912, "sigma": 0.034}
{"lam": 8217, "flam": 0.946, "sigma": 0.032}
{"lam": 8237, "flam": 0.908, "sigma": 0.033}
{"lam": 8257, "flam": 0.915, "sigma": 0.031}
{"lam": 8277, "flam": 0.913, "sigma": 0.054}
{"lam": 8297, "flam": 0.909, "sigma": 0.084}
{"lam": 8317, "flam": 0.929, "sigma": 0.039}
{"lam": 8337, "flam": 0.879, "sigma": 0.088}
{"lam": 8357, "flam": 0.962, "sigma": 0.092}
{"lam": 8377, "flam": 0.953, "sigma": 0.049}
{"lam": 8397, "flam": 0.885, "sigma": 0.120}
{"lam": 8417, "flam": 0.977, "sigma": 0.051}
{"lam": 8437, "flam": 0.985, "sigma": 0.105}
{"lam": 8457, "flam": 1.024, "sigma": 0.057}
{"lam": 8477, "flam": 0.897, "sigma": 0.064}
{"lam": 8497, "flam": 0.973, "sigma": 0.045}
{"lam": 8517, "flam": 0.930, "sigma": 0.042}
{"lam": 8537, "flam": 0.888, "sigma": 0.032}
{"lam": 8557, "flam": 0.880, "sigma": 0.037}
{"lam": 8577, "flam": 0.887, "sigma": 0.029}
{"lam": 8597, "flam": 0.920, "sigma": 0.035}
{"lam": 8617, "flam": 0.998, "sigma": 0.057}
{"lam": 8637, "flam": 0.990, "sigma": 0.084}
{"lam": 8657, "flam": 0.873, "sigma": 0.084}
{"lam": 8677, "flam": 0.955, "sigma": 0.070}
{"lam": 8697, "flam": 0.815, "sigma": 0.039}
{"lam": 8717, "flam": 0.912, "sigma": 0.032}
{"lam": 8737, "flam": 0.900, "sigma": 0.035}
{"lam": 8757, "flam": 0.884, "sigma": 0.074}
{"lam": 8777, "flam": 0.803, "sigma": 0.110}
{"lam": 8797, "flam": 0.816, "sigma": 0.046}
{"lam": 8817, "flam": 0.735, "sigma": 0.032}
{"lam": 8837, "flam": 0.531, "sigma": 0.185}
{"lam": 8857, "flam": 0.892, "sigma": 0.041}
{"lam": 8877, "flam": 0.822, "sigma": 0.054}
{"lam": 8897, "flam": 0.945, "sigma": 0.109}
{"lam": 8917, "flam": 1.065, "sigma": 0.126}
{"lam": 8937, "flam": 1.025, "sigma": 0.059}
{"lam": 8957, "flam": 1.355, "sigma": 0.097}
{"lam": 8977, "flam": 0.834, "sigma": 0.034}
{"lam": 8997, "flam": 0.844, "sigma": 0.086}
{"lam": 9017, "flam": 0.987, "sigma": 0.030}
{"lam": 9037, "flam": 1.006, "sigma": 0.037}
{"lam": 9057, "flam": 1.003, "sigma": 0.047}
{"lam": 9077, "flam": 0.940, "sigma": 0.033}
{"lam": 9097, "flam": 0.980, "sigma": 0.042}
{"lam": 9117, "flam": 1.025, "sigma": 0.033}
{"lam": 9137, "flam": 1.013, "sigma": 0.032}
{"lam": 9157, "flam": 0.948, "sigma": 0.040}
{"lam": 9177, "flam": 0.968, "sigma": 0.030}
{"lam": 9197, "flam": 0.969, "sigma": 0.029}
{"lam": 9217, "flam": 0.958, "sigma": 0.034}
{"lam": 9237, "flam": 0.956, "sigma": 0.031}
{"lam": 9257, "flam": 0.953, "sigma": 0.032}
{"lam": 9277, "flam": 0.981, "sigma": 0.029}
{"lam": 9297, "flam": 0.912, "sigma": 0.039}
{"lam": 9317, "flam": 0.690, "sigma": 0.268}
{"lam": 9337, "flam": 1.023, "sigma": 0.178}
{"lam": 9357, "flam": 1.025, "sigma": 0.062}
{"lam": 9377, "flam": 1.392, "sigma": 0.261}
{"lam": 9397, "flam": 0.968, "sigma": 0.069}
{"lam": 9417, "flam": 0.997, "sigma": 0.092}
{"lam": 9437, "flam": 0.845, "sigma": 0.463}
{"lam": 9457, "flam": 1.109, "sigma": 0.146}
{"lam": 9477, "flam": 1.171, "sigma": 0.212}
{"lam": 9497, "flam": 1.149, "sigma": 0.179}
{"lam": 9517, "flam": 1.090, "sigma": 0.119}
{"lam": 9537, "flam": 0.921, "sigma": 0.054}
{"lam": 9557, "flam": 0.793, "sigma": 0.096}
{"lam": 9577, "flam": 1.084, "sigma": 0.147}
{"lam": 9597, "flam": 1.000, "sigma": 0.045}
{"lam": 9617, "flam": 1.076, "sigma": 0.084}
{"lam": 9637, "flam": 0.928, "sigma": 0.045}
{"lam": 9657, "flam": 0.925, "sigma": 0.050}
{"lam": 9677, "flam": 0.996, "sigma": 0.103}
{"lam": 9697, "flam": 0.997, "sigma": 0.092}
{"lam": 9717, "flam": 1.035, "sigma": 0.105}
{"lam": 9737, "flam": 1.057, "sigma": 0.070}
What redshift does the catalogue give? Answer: 0.703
